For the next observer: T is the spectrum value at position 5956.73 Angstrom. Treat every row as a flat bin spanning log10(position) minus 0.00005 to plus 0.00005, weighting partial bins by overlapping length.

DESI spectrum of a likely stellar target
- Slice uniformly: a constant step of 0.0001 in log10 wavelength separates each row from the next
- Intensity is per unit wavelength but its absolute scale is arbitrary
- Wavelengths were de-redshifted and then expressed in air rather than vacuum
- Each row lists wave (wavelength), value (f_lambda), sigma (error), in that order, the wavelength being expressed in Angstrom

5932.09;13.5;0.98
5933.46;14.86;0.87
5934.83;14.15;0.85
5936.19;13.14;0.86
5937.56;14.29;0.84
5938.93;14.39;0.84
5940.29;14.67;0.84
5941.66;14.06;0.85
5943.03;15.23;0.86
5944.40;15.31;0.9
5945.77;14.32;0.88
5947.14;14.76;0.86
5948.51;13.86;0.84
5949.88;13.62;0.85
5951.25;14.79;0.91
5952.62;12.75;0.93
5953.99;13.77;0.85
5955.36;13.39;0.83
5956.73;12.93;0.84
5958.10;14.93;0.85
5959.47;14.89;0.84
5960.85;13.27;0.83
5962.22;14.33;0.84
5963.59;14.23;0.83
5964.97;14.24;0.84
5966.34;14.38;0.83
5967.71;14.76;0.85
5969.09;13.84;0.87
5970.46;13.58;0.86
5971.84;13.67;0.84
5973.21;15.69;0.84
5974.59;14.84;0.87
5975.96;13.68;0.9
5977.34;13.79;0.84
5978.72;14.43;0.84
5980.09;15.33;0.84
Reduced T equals 12.93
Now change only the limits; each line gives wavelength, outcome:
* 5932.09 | 13.5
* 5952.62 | 12.75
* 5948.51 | 13.86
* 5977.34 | 13.79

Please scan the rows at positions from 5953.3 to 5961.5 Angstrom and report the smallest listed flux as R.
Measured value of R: 12.93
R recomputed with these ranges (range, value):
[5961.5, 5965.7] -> 14.23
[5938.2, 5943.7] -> 14.06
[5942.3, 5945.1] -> 15.23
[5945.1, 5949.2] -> 13.86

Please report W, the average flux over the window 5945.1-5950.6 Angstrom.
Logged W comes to 14.1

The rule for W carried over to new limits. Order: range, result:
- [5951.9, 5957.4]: 13.2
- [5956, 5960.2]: 14.2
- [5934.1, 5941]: 14.1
